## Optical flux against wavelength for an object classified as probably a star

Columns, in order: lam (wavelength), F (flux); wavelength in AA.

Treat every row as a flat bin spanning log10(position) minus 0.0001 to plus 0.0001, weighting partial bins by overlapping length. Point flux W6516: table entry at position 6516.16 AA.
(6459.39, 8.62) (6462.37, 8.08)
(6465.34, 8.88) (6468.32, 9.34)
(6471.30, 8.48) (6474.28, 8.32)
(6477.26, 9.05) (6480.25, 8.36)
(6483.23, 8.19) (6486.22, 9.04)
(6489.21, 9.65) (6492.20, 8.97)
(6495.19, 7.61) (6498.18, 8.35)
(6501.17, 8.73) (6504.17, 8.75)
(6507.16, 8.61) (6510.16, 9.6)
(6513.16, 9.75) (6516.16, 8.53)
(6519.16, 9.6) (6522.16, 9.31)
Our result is 8.53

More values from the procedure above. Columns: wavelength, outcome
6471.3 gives 8.48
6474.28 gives 8.32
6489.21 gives 9.65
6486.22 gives 9.04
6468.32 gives 9.34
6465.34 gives 8.88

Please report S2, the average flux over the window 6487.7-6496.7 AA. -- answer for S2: 8.74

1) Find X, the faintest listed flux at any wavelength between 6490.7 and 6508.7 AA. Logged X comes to 7.61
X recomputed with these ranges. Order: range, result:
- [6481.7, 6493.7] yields 8.19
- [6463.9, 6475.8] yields 8.32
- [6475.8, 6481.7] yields 8.36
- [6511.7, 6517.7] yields 8.53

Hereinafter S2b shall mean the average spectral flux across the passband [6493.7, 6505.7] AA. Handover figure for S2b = 8.37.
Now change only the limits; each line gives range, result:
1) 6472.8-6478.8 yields 8.68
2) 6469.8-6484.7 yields 8.48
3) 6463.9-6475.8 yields 8.76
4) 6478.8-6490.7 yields 8.81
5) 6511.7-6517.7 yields 9.14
